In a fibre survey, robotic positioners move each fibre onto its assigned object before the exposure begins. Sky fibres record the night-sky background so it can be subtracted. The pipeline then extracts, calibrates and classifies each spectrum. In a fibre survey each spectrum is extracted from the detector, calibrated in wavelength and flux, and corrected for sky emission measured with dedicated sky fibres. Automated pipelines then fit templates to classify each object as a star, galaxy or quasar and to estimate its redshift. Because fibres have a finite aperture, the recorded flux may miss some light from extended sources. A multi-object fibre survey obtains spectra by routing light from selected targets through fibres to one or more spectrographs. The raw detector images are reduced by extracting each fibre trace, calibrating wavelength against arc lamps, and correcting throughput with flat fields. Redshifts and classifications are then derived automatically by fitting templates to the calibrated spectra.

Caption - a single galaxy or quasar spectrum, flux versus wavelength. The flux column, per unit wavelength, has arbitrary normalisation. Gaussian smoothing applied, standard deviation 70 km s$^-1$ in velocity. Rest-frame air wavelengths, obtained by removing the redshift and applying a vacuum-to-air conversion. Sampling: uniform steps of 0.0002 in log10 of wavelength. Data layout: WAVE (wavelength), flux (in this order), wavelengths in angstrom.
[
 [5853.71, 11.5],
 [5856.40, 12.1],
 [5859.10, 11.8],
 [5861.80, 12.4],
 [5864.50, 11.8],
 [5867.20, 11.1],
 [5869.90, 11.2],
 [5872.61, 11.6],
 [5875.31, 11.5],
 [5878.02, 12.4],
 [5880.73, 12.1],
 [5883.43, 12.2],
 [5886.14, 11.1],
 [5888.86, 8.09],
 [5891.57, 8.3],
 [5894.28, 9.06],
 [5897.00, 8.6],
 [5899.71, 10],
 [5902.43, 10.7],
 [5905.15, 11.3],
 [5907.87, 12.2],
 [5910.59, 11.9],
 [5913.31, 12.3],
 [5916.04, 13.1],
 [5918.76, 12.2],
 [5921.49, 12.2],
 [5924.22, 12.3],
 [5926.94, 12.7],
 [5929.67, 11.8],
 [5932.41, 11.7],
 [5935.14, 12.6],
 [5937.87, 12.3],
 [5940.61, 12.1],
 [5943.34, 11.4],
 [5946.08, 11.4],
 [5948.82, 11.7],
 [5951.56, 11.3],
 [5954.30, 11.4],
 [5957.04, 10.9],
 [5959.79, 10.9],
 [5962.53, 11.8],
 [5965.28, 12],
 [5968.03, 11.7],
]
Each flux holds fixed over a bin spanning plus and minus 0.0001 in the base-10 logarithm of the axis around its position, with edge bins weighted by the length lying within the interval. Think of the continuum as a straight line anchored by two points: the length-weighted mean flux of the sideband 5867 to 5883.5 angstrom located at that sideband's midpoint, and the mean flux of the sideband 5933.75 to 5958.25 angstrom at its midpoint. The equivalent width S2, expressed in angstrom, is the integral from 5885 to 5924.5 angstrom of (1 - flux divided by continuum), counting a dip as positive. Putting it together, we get 2.91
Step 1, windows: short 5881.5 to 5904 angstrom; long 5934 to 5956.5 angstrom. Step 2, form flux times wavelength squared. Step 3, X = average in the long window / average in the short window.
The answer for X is 1.22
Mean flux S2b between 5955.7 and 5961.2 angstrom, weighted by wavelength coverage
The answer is 10.9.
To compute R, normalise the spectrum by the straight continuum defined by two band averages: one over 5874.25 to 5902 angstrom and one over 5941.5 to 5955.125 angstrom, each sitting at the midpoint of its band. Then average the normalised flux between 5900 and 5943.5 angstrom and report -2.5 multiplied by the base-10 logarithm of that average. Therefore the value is -0.099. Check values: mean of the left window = 10.3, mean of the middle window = 12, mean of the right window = 11.5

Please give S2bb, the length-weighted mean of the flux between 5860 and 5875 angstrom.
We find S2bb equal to 11.6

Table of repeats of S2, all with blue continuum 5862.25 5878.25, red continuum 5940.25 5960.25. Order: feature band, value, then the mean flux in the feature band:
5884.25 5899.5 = 3.1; 9.21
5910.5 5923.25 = -1.0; 12.4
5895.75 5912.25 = 1.0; 10.8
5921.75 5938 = -1.1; 12.2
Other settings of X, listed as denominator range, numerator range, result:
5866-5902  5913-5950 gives 1.17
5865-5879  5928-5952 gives 1.05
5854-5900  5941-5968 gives 1.08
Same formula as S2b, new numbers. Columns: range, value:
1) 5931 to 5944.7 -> 12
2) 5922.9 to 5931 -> 12.3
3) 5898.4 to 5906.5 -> 10.7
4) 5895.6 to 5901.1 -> 9.3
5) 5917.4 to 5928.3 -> 12.4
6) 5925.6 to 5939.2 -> 12.2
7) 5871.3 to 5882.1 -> 11.9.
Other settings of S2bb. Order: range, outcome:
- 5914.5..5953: 12.1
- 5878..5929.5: 11.2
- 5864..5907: 10.7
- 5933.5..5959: 11.7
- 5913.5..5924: 12.4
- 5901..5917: 11.9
